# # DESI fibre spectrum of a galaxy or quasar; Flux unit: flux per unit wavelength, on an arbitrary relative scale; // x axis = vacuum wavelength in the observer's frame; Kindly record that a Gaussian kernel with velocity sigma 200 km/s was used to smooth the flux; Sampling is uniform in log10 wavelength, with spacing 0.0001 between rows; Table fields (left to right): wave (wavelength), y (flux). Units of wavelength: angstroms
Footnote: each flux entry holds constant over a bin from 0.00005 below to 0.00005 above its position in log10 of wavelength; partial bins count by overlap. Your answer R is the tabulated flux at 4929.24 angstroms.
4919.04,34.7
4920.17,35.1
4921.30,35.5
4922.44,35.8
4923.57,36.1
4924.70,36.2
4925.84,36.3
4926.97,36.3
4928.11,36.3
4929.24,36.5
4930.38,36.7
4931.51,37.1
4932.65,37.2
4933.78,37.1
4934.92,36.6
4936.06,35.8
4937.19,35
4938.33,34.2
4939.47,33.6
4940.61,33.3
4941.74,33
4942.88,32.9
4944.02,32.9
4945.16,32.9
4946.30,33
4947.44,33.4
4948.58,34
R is 36.5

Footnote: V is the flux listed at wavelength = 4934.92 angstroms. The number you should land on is 36.6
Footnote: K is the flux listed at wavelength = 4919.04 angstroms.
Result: 34.7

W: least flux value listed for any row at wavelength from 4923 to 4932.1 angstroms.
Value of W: 36.1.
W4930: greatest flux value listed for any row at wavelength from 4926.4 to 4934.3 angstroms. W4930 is 37.2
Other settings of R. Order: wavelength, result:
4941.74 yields 33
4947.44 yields 33.4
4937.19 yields 35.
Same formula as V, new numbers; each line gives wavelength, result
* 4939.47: 33.6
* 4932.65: 37.2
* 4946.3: 33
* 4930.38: 36.7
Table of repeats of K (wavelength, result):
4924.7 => 36.2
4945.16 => 32.9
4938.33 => 34.2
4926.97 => 36.3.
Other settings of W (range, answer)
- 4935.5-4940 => 33.6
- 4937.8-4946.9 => 32.9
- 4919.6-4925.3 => 35.1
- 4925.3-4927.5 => 36.3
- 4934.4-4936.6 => 35.8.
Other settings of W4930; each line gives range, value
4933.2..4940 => 37.1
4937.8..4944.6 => 34.2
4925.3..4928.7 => 36.3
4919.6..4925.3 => 36.2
